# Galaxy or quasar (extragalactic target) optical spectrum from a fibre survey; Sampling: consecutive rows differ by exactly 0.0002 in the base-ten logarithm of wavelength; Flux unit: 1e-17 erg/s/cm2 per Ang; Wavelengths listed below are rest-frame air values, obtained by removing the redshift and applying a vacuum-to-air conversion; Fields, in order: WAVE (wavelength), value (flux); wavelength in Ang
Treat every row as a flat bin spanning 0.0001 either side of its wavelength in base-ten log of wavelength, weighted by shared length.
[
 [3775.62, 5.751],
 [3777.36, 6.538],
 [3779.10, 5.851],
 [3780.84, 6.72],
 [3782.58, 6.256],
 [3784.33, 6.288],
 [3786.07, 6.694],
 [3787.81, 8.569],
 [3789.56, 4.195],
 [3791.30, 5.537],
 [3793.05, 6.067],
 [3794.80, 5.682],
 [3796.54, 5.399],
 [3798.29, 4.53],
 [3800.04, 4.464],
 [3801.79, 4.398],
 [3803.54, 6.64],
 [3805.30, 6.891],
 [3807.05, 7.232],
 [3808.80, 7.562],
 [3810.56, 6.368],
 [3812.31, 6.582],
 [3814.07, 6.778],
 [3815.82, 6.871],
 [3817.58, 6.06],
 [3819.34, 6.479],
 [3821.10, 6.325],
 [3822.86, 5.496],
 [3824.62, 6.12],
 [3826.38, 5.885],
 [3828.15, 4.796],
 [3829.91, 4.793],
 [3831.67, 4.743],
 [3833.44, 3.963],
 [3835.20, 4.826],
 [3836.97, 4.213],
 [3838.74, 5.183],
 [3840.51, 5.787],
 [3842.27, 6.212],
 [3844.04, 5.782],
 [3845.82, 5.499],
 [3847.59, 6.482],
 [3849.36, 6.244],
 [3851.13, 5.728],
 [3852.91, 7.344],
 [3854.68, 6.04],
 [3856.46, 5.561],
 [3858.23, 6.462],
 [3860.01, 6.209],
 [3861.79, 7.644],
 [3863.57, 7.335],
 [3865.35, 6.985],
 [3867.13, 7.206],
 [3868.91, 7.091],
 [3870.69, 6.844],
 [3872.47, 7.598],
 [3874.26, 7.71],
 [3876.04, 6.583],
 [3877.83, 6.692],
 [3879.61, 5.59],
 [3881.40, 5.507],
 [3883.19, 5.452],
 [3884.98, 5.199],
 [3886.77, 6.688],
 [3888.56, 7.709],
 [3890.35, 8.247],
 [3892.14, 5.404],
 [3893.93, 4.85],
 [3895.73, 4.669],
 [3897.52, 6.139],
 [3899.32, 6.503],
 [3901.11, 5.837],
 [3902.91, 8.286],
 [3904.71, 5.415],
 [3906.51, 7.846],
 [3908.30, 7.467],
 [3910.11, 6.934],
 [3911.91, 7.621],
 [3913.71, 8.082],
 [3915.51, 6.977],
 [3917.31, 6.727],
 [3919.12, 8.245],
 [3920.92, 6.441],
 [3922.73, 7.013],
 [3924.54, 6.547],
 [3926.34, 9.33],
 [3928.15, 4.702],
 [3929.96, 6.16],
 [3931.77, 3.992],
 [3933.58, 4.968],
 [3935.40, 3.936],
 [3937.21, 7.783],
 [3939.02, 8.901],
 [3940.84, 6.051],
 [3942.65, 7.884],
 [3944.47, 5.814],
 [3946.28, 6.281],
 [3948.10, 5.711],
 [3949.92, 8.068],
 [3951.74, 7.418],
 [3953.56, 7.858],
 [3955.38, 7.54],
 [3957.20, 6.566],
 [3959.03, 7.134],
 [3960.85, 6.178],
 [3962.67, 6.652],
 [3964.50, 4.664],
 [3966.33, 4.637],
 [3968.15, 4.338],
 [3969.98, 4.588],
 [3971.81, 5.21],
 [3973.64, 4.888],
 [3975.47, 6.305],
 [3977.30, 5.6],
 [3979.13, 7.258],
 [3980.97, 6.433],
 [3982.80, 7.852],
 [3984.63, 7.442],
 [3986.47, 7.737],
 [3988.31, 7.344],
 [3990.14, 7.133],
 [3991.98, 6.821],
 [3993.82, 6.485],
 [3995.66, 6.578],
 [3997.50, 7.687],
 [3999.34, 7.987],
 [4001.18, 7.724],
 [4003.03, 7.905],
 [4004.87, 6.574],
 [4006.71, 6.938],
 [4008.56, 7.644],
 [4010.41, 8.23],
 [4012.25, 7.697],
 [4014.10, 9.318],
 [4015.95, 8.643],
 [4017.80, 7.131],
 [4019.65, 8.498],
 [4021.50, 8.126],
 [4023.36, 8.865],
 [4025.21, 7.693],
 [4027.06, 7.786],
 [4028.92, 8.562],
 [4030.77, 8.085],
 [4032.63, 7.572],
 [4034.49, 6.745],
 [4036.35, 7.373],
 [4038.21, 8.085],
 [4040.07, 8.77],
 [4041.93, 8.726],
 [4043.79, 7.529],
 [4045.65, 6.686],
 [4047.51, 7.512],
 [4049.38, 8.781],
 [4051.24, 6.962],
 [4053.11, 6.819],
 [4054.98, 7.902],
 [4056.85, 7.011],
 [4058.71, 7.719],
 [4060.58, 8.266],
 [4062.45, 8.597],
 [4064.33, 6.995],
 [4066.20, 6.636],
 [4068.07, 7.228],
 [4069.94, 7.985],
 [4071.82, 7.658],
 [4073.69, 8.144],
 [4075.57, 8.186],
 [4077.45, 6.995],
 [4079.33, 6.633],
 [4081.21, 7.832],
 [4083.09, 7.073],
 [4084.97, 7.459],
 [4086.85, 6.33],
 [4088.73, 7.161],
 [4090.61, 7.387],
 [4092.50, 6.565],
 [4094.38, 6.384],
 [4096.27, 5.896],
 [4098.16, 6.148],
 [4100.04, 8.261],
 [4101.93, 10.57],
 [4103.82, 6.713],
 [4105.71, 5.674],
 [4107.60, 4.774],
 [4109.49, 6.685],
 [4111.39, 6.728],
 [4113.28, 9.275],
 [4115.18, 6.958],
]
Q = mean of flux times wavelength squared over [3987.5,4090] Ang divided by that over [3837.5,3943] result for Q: 1.3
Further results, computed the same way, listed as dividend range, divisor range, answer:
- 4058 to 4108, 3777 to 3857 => 1.41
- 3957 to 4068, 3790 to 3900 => 1.30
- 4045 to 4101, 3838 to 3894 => 1.26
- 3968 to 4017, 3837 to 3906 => 1.18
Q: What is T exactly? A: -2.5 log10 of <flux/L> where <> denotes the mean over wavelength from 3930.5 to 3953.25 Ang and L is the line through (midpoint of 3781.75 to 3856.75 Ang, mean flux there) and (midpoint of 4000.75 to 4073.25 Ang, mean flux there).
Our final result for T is 0.08 mag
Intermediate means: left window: 5.87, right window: 7.77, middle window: 6.44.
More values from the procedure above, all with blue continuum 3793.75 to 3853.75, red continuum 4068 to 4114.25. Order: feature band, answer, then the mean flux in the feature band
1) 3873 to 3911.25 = -0.047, 6.43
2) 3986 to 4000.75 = -0.085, 7.22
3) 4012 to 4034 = -0.191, 8.15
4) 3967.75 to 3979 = 0.227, 5.34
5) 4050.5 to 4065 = -0.079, 7.55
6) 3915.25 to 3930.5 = -0.099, 6.92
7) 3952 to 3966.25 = -0.011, 6.57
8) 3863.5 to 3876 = -0.191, 7.2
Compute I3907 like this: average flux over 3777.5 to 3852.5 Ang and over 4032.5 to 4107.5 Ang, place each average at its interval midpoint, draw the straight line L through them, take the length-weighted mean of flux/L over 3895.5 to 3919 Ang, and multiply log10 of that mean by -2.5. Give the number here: -0.080 mag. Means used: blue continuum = 5.88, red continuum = 7.39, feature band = 6.92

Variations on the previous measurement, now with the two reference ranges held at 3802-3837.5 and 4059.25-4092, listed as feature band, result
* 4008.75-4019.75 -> -0.160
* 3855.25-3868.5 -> -0.100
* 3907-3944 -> -0.040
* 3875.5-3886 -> 0.082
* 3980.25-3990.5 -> -0.070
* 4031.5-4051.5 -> -0.073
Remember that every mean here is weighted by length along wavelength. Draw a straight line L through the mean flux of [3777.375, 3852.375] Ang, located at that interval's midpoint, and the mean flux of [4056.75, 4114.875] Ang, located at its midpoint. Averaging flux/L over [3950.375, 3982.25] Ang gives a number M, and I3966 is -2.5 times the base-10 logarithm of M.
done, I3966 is 0.09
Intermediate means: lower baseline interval 5.87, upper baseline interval 7.26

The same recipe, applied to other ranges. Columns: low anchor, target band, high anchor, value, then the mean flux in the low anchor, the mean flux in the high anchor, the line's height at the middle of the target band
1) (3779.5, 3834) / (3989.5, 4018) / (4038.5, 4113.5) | -0.08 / 5.96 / 7.35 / 6.98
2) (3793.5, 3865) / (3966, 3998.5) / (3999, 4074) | 0.15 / 5.92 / 7.78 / 7.29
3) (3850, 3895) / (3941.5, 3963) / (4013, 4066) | 0.04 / 6.54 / 7.86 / 7.17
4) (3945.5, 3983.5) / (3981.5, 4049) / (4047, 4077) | -0.11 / 6.24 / 7.64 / 6.97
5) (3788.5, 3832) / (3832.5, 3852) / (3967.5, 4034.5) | 0.12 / 5.86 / 7.25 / 6.09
